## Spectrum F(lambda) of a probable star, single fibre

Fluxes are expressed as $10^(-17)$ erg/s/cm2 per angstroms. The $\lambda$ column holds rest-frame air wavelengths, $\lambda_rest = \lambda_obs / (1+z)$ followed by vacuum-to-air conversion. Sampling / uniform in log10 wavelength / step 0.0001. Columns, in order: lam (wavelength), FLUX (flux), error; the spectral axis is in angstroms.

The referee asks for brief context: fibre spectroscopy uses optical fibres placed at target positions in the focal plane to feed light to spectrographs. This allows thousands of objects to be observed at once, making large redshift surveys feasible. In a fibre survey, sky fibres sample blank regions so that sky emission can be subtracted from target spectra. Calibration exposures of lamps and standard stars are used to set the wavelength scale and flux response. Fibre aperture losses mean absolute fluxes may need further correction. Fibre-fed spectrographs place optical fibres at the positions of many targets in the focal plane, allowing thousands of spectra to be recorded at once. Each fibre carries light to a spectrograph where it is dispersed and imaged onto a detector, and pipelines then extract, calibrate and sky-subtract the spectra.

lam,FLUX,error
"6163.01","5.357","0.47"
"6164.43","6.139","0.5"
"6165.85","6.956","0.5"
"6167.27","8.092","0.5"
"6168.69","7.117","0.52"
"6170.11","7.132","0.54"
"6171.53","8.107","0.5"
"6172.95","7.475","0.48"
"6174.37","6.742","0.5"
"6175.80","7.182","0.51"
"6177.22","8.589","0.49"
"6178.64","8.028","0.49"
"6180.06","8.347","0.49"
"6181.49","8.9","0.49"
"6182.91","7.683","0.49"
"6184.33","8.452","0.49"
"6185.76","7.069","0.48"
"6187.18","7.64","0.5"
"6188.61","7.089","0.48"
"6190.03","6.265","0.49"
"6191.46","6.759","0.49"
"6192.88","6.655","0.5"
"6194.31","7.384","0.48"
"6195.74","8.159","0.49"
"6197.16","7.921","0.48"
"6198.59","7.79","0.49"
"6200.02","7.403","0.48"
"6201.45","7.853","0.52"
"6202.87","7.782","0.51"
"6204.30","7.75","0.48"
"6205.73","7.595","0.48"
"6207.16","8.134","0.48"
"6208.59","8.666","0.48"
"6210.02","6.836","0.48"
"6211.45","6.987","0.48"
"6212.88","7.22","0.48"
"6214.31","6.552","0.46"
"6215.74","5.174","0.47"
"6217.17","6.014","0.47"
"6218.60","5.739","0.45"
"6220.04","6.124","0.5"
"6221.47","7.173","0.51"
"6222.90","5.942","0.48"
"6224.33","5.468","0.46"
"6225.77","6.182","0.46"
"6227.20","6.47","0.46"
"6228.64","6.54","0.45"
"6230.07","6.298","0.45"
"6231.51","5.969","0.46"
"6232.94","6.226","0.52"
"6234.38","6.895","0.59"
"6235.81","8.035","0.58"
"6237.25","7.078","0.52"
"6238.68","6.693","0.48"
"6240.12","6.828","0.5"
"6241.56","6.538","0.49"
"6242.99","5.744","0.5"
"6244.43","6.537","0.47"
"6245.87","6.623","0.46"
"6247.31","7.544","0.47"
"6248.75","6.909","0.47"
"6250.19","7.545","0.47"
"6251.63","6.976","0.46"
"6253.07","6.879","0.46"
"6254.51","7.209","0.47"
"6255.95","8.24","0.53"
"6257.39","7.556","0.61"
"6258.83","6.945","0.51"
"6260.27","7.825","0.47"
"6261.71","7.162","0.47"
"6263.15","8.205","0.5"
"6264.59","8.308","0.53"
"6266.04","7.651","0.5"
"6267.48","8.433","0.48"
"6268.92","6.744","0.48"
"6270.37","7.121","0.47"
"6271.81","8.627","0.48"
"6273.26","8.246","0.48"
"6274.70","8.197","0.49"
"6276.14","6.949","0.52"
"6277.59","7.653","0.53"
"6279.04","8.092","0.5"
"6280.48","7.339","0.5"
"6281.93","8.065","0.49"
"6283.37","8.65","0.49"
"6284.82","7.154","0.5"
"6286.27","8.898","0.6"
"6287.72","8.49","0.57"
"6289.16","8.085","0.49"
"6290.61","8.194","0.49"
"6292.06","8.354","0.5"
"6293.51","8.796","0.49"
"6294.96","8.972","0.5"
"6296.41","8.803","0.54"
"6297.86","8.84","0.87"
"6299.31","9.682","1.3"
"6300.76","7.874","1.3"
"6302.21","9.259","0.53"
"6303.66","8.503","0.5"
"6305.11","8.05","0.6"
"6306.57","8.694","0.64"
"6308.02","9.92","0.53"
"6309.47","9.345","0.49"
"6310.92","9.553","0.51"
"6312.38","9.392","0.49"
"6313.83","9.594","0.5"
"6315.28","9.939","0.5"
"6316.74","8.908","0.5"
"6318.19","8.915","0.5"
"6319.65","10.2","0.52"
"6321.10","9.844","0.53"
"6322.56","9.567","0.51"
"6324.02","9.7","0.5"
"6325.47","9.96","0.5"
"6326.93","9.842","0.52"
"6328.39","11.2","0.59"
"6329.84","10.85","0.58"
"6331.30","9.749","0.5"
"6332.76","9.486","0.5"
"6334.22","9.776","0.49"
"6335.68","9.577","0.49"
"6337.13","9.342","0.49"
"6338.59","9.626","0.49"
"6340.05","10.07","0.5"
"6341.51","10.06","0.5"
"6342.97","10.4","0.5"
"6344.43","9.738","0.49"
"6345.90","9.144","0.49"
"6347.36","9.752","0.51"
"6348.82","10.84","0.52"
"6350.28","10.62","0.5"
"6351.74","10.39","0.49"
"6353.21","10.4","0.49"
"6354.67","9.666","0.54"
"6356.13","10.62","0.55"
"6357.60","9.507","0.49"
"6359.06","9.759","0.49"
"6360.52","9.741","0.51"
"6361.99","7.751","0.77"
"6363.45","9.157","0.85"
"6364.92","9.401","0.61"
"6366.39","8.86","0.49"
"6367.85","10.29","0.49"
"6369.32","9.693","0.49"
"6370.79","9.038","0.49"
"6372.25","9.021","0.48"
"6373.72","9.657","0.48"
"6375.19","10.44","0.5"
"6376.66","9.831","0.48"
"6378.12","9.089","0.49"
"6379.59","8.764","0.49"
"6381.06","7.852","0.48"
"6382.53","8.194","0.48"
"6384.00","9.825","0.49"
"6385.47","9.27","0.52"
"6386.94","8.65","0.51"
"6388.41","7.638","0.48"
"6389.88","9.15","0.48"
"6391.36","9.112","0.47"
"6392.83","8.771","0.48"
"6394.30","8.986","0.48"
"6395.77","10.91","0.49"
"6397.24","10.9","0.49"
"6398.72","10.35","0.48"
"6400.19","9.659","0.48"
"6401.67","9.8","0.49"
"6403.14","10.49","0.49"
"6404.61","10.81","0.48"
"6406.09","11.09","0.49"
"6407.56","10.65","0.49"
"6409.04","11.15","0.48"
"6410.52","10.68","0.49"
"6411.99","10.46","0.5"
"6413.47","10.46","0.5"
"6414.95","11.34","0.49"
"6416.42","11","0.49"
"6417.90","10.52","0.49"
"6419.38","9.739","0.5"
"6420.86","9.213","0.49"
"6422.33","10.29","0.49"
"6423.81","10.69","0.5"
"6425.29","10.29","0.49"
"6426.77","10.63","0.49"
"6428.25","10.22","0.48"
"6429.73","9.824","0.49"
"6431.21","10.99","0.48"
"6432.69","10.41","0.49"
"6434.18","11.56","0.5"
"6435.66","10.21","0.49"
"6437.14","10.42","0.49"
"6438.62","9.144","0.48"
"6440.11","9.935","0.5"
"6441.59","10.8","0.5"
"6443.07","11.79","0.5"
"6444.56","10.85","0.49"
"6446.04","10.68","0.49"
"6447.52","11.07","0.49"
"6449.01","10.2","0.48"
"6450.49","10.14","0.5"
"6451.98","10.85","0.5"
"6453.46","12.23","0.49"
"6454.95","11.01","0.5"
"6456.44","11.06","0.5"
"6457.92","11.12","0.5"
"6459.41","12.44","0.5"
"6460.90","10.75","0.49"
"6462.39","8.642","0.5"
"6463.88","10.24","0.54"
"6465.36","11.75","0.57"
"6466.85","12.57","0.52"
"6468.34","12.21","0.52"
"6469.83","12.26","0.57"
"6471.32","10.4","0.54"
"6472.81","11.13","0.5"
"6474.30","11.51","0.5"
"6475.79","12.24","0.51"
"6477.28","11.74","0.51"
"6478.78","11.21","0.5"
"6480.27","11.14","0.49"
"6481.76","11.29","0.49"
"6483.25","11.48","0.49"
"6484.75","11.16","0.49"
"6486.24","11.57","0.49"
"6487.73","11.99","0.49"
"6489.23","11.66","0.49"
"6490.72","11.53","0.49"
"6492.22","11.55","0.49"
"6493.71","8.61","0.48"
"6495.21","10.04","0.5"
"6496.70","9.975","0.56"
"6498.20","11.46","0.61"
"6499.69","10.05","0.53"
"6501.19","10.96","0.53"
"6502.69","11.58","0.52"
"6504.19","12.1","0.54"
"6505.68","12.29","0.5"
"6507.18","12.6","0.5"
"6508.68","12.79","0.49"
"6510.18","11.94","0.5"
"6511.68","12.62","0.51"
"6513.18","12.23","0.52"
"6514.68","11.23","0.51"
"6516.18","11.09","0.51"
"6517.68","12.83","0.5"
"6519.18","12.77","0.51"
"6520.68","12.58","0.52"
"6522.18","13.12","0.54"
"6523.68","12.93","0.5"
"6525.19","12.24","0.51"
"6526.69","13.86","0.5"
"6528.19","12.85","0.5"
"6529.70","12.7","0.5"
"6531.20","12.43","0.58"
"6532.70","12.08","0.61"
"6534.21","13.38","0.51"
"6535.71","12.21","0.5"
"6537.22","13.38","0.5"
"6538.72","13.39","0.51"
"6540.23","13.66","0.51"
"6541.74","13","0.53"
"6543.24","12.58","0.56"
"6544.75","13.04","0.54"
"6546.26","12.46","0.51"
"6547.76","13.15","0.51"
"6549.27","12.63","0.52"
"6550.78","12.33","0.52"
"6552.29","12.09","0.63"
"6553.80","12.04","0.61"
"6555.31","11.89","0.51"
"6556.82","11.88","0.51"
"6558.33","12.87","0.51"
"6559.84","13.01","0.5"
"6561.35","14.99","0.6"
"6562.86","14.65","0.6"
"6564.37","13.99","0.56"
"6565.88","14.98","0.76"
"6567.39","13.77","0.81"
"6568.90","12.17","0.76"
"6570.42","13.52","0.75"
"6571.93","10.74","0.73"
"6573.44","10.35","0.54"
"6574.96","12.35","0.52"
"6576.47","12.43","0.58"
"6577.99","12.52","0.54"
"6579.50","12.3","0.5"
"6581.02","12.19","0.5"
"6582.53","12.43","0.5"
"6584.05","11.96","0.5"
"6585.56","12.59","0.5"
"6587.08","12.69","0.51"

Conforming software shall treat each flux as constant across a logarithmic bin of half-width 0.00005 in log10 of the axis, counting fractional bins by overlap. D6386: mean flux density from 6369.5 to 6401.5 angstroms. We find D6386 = 9.31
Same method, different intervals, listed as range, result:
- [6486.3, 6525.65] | 11.7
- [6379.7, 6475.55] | 10.4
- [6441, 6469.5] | 11.1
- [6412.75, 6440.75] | 10.4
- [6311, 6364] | 9.81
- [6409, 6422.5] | 10.5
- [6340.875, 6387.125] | 9.55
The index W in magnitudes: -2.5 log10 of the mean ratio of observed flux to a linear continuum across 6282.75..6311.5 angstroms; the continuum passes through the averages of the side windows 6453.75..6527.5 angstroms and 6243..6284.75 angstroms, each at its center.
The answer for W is -0.07 mag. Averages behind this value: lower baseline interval 7.54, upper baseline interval 11.6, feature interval 8.7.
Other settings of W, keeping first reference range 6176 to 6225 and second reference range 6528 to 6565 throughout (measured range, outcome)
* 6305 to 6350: -0.05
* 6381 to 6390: 0.18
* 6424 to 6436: 0.05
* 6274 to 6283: 0.10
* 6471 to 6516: 0.06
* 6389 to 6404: 0.07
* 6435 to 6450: 0.07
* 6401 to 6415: 0.00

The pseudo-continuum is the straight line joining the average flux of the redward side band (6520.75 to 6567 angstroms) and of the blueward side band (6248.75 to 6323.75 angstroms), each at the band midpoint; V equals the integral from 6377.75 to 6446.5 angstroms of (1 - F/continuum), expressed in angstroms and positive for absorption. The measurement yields 3.61 angstroms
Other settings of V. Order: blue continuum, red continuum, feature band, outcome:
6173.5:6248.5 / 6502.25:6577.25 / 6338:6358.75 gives -1.43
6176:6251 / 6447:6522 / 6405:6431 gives -0.39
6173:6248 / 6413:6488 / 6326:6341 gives -1.53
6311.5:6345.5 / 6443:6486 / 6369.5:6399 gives 3.17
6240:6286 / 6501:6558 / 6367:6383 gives 0.52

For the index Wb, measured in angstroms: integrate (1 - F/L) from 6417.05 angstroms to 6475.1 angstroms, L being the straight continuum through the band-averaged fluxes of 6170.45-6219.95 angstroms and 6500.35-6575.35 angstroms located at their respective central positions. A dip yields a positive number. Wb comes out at 2.5 angstroms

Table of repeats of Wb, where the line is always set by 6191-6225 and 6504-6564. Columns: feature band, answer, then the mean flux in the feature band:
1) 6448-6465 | 0.8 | 10.8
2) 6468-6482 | 0.2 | 11.5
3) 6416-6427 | 0.5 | 10.3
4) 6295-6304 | -0.2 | 8.85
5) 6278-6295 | 0.4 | 8.22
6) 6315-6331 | -1.5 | 9.89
